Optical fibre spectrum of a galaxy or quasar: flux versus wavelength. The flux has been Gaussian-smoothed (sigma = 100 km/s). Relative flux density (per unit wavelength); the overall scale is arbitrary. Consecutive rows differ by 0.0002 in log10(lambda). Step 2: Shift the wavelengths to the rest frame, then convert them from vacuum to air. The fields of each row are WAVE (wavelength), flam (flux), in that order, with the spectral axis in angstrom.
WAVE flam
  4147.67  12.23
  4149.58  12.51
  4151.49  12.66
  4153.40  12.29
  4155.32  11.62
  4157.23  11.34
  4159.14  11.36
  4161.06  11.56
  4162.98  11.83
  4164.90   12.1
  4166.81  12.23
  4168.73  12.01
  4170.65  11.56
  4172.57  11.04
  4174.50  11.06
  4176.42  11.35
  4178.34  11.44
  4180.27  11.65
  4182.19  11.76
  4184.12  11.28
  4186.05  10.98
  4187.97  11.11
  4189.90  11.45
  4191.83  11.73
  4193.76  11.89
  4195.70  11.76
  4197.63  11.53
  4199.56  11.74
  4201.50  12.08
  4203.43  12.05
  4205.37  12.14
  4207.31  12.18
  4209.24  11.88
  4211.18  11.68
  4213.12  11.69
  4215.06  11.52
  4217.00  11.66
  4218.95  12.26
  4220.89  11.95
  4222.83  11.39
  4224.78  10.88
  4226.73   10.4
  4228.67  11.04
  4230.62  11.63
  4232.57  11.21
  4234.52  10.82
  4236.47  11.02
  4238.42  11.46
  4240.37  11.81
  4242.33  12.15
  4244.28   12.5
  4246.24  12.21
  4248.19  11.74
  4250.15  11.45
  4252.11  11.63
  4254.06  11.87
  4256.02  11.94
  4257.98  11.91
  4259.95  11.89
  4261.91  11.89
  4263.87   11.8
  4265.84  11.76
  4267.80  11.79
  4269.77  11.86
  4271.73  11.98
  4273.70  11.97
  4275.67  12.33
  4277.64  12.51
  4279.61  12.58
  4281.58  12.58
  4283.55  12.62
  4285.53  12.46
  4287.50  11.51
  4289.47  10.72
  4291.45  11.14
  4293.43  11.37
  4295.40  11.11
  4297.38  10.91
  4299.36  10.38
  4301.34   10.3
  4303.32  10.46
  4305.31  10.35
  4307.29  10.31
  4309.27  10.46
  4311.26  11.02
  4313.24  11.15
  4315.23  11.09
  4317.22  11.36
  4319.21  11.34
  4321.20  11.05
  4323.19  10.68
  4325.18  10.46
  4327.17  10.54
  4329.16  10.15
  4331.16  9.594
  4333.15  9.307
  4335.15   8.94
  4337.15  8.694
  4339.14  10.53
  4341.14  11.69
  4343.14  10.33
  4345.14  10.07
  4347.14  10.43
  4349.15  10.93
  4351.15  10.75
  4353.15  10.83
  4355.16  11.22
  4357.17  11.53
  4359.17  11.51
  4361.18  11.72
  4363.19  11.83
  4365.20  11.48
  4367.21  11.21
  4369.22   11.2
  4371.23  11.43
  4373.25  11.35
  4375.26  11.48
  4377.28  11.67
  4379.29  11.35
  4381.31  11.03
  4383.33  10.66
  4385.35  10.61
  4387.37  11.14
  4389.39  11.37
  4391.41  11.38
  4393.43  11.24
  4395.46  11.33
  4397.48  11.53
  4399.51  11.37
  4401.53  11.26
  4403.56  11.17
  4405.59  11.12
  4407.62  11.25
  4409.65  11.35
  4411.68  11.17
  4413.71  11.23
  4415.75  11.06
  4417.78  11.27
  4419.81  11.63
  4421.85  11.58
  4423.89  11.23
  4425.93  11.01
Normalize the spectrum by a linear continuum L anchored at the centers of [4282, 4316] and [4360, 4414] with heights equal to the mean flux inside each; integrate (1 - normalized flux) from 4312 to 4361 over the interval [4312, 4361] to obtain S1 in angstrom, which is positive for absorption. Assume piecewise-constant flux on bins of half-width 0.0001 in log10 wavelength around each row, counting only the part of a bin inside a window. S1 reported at 2.37 angstrom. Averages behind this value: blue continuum 11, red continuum 11.3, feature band 10.6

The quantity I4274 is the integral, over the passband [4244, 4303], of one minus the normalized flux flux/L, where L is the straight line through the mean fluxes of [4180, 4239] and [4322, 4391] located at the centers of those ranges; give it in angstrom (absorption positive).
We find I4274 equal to -2.6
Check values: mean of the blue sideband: 11.5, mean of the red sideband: 10.8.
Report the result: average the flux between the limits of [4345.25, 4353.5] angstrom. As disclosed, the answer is 10.7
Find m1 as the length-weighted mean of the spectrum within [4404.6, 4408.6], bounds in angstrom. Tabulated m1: 11.2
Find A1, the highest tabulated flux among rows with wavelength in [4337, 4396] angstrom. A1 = 11.83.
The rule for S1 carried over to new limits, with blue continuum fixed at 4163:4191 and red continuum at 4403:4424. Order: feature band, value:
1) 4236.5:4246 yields -0.4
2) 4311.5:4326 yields 0.4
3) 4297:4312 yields 1.2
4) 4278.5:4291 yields -0.7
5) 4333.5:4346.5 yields 1.5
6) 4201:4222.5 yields -0.8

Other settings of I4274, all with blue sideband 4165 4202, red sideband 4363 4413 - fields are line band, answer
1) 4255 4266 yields -0.40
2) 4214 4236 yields 0.33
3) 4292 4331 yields 2.19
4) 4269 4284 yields -1.14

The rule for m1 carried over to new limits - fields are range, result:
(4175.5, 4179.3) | 11.4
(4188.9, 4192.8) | 11.6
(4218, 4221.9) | 12.1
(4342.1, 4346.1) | 10.2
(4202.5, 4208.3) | 12.1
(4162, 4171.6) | 11.9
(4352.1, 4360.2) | 11.3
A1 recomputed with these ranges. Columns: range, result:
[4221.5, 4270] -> 12.5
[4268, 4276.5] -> 12.33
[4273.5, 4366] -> 12.62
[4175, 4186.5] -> 11.76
